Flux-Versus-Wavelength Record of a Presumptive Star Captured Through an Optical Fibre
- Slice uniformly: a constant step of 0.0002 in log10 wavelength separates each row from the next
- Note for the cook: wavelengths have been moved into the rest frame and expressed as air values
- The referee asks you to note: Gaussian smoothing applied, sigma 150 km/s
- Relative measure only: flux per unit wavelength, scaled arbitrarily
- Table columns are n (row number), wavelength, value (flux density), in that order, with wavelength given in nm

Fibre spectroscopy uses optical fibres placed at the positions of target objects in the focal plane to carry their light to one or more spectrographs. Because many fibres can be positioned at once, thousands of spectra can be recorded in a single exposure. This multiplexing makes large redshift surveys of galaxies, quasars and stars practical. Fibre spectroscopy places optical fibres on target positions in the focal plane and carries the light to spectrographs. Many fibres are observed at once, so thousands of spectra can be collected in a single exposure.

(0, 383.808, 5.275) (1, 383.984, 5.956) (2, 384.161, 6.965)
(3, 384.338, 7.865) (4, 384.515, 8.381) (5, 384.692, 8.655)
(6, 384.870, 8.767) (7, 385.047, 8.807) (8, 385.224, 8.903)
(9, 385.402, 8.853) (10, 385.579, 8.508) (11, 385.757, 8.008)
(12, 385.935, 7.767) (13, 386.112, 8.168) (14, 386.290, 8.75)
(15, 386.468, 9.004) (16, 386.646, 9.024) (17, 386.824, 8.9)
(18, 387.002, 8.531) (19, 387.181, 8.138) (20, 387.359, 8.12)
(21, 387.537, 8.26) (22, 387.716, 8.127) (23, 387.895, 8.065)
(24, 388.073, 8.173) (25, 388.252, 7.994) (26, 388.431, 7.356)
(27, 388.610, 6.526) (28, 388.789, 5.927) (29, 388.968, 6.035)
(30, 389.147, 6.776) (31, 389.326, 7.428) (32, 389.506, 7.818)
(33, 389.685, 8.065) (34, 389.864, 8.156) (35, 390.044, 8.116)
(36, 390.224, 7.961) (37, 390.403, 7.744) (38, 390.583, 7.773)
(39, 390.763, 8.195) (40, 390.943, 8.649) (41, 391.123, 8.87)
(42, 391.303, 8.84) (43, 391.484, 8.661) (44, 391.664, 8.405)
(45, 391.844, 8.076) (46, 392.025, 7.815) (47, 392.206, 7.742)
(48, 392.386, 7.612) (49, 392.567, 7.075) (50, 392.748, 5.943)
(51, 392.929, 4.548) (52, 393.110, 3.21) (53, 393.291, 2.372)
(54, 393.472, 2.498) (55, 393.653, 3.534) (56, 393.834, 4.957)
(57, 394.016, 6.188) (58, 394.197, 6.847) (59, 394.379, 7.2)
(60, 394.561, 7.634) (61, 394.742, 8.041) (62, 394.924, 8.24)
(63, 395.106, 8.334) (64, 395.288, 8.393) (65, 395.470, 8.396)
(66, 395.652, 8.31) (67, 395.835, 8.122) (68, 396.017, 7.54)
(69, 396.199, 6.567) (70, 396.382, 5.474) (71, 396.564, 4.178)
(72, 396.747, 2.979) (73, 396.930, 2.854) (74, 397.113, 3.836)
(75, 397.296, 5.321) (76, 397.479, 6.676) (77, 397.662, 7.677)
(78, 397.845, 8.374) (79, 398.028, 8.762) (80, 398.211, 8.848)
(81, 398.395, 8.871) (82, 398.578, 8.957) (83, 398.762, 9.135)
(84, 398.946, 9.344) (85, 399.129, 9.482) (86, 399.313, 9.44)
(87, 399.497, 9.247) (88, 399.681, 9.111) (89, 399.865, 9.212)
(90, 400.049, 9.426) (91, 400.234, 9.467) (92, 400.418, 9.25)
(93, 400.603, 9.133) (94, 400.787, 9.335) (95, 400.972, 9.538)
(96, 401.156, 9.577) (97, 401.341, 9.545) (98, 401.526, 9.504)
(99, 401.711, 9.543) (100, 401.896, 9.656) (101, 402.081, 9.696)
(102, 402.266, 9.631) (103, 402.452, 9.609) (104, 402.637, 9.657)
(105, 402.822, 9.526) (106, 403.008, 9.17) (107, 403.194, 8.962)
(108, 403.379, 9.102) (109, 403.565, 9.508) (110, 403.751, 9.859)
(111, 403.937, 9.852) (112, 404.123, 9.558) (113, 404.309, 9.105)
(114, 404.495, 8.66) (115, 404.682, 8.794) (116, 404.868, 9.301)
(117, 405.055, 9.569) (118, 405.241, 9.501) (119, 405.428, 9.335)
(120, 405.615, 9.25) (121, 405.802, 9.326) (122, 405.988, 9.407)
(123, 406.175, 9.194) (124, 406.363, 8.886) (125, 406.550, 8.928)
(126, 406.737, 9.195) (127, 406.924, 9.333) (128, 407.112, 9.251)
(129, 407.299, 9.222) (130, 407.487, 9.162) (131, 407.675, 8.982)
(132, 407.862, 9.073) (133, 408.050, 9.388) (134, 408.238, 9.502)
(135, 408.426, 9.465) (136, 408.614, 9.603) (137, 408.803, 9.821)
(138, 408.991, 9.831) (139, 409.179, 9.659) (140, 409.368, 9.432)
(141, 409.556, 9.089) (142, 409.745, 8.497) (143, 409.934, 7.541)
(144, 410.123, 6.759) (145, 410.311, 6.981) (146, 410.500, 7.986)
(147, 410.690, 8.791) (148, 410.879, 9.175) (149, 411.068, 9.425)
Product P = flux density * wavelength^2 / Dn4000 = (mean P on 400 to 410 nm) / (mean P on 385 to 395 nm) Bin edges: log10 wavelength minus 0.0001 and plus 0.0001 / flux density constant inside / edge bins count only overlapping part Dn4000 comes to 1.36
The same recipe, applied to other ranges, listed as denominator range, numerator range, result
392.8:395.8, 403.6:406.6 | 1.58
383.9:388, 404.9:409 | 1.25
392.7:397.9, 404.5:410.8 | 1.60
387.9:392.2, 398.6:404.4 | 1.28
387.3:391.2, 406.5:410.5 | 1.28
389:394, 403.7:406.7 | 1.44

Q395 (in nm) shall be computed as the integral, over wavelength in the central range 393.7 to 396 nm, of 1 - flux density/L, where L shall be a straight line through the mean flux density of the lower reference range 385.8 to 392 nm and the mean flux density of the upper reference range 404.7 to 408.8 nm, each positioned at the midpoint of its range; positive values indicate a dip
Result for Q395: 0.26 nm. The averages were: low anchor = 8.01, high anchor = 9.28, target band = 7.48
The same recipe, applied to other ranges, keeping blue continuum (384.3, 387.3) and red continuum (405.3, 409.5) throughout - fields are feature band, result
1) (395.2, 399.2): 0.797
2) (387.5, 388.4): 0.057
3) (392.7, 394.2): 0.773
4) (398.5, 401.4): -0.086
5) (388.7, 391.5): 0.291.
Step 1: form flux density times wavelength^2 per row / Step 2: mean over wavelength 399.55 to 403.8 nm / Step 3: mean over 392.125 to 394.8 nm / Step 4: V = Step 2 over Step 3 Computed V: 1.74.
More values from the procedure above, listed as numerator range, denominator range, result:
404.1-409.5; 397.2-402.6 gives 1.07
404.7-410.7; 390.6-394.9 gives 1.46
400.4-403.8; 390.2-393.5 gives 1.42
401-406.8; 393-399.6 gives 1.42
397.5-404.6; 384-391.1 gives 1.24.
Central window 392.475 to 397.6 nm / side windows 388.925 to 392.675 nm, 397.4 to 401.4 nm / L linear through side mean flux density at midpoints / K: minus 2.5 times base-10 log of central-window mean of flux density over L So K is 0.39 mag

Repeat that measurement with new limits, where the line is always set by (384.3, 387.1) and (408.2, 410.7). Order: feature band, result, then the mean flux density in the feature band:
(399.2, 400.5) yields -0.08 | 9.31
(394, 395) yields 0.16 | 7.44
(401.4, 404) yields -0.10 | 9.52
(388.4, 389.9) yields 0.21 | 7.08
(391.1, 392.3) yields 0.04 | 8.31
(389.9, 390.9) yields 0.08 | 8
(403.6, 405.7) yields -0.08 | 9.35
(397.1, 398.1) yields 0.24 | 6.97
